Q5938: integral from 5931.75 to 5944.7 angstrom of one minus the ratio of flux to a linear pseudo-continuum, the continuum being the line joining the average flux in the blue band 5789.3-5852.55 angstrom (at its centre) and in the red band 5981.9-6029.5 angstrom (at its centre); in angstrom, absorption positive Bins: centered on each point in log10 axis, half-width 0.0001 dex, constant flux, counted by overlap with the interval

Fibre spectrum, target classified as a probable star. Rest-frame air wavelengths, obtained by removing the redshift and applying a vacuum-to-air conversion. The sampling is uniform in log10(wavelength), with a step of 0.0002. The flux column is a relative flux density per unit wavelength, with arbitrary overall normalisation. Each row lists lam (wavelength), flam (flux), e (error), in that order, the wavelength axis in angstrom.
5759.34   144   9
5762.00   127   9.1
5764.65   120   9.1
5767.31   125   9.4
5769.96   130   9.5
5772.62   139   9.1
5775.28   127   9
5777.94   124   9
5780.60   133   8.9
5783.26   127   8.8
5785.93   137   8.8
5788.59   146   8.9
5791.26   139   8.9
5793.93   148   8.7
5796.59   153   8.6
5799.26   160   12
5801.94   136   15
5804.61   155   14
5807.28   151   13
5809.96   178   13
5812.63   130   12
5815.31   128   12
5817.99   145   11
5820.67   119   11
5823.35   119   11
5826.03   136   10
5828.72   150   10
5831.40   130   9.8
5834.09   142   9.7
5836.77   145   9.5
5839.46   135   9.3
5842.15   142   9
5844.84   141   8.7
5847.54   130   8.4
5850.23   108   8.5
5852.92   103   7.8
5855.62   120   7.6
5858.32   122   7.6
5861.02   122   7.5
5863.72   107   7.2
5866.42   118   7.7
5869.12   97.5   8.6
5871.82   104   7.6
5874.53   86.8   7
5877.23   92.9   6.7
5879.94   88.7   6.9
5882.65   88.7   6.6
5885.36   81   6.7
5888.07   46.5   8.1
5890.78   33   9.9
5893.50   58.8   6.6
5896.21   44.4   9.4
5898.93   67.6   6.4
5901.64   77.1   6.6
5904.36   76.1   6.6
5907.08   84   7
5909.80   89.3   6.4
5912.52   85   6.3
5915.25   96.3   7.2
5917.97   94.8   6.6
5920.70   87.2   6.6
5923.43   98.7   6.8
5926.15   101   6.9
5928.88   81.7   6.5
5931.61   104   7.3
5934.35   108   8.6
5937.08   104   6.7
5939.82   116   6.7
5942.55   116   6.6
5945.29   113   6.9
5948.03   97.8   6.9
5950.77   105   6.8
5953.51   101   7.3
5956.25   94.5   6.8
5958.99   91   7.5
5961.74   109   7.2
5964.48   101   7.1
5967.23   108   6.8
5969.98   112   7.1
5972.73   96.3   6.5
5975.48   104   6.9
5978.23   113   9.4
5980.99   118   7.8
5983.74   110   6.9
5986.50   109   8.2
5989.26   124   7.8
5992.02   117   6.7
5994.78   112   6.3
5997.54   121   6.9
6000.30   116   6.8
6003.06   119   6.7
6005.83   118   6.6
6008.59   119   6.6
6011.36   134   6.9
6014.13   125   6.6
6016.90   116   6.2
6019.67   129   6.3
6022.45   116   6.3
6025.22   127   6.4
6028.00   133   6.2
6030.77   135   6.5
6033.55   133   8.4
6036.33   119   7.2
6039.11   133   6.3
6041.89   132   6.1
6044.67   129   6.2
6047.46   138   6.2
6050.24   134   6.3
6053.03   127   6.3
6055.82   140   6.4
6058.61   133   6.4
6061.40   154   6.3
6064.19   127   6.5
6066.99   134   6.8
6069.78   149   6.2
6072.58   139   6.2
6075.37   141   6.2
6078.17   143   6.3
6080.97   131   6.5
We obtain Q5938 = 1.7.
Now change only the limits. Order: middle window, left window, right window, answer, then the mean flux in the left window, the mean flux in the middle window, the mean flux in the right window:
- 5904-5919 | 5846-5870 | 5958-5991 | 3.2 angstrom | 115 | 88.2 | 108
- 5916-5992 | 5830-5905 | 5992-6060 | 6.7 angstrom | 100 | 105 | 126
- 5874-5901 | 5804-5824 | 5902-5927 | 9.2 angstrom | 141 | 68.5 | 89.5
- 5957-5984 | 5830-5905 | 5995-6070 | 2.8 angstrom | 100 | 106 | 129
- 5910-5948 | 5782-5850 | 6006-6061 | 9.7 angstrom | 140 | 100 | 129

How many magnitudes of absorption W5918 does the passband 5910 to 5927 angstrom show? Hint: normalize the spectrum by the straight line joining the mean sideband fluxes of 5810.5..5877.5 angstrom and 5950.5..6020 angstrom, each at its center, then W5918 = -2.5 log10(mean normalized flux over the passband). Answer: 0.25 mag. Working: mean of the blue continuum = 124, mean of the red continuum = 112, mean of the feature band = 93.3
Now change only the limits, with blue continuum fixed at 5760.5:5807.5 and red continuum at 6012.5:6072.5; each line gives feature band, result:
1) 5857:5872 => 0.20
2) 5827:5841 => -0.03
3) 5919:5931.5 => 0.39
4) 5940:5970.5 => 0.27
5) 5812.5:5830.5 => 0.03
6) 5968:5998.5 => 0.19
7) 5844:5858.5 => 0.14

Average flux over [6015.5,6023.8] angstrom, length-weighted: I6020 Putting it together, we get 120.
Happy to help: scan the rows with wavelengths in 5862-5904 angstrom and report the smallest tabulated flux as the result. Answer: 33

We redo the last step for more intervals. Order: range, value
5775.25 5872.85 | 97.5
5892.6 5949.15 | 44.4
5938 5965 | 91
